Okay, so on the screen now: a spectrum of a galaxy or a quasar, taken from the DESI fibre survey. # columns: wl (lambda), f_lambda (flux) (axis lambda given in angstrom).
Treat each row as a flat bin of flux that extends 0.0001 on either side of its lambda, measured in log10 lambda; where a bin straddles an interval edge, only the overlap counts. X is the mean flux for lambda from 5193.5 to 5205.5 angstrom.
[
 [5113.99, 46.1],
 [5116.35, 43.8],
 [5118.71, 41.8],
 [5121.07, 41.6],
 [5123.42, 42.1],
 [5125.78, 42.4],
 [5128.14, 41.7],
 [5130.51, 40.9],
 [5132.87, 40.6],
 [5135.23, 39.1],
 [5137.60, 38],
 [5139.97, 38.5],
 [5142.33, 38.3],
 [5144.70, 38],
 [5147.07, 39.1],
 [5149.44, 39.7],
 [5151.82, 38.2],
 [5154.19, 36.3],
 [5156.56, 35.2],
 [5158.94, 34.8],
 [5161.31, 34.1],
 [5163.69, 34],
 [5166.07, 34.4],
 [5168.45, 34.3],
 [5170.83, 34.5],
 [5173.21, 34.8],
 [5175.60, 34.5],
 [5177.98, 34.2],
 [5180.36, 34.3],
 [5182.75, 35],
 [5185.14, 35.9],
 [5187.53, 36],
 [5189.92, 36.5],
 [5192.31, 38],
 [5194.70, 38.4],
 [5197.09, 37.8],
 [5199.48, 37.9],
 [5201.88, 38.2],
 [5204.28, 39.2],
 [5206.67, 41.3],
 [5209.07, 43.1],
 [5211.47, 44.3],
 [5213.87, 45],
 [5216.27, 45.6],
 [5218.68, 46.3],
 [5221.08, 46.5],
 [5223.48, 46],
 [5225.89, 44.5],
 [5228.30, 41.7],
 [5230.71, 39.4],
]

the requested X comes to 38.3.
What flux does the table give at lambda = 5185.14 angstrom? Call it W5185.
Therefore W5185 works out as 35.9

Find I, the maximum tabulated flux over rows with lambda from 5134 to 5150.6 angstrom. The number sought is 39.7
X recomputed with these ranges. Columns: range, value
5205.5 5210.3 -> 42.2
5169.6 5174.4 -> 34.7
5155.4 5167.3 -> 34.5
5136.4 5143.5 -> 38.3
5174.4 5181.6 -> 34.3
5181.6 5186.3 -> 35.4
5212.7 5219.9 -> 45.6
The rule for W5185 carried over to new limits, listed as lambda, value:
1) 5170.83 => 34.5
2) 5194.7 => 38.4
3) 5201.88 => 38.2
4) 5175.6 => 34.5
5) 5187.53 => 36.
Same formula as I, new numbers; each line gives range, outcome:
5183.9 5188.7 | 36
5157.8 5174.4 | 34.8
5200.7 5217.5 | 45.6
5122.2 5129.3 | 42.4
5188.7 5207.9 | 41.3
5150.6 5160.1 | 38.2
